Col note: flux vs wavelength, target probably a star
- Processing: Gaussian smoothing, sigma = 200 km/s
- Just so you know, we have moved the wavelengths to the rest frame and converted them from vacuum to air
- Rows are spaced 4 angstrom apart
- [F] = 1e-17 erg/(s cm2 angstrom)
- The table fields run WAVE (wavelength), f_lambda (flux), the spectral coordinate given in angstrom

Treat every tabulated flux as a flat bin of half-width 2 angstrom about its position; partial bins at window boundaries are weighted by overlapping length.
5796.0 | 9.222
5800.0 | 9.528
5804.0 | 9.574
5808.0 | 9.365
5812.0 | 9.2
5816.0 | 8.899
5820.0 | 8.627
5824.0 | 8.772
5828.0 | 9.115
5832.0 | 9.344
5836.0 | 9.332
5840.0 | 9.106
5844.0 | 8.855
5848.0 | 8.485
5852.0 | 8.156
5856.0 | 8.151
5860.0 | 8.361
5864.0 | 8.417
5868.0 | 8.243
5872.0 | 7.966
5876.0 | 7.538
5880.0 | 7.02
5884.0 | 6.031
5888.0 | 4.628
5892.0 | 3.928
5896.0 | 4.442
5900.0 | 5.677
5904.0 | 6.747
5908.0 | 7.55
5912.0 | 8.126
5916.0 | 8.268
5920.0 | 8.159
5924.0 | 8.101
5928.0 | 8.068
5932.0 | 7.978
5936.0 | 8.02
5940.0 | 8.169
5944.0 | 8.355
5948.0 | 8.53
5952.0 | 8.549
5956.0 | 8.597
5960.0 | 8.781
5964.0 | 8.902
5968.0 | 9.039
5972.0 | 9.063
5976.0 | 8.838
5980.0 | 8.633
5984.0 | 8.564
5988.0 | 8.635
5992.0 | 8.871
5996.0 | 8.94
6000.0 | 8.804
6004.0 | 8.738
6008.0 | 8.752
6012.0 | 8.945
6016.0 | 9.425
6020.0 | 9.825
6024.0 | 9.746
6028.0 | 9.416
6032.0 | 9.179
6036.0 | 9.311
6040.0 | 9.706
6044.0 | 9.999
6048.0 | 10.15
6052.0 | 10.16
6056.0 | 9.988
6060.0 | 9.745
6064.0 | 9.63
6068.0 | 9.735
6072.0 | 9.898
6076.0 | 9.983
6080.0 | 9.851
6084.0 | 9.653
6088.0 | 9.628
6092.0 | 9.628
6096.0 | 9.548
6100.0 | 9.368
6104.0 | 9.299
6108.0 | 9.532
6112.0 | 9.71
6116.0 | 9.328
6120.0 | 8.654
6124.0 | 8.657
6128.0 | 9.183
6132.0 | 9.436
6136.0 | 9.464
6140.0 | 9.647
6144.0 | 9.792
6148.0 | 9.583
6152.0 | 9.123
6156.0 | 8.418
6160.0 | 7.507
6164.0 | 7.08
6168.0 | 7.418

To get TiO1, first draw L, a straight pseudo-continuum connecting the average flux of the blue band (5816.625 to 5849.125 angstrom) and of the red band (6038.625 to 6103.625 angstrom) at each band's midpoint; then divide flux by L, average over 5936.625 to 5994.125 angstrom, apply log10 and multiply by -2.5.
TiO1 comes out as 0.091 mag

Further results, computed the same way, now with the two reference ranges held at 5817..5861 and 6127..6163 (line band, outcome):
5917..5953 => 0.083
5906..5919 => 0.109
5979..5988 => 0.038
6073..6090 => -0.090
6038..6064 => -0.110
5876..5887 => 0.324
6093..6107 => -0.048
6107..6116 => -0.062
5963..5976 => -0.011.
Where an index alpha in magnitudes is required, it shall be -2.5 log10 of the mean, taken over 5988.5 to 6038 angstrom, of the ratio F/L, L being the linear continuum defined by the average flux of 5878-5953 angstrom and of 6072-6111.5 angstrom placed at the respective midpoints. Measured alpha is -0.08 mag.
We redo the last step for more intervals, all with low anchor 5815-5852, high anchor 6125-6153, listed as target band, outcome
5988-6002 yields 0.043 mag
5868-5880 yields 0.165 mag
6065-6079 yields -0.060 mag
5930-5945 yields 0.123 mag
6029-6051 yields -0.047 mag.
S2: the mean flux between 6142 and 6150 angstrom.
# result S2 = 9.69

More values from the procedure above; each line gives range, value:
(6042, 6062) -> 10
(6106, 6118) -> 9.52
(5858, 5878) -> 8.1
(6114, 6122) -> 8.99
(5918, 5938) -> 8.07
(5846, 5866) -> 8.31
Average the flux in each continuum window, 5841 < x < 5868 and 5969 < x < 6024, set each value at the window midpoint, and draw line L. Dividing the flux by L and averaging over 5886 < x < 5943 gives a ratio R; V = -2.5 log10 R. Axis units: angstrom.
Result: 0.229 mag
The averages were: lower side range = 8.42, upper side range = 8.96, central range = 7.01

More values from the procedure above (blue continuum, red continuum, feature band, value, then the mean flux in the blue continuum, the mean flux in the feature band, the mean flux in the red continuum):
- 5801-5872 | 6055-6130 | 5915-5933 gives 0.12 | 8.81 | 8.11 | 9.52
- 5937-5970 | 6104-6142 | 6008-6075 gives -0.08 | 8.6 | 9.66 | 9.29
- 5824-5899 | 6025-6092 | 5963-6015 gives 0.02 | 7.62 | 8.83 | 9.75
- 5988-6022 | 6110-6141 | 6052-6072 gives -0.08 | 9.01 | 9.83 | 9.25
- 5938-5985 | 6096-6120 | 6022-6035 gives -0.05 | 8.67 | 9.44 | 9.39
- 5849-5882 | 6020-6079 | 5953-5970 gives 0.01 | 8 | 8.81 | 9.76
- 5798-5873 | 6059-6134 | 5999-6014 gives 0.05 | 8.83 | 8.81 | 9.49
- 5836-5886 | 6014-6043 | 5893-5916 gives 0.28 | 8.08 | 6.55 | 9.53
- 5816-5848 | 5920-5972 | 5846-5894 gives 0.21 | 8.98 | 7.24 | 8.44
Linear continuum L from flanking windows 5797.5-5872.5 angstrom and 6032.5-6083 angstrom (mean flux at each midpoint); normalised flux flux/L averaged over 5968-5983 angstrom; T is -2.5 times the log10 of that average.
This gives 0.07 mag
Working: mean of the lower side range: 8.84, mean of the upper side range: 9.82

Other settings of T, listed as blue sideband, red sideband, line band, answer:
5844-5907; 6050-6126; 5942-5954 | -0.080 mag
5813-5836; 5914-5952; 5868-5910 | 0.337 mag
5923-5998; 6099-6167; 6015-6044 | -0.096 mag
